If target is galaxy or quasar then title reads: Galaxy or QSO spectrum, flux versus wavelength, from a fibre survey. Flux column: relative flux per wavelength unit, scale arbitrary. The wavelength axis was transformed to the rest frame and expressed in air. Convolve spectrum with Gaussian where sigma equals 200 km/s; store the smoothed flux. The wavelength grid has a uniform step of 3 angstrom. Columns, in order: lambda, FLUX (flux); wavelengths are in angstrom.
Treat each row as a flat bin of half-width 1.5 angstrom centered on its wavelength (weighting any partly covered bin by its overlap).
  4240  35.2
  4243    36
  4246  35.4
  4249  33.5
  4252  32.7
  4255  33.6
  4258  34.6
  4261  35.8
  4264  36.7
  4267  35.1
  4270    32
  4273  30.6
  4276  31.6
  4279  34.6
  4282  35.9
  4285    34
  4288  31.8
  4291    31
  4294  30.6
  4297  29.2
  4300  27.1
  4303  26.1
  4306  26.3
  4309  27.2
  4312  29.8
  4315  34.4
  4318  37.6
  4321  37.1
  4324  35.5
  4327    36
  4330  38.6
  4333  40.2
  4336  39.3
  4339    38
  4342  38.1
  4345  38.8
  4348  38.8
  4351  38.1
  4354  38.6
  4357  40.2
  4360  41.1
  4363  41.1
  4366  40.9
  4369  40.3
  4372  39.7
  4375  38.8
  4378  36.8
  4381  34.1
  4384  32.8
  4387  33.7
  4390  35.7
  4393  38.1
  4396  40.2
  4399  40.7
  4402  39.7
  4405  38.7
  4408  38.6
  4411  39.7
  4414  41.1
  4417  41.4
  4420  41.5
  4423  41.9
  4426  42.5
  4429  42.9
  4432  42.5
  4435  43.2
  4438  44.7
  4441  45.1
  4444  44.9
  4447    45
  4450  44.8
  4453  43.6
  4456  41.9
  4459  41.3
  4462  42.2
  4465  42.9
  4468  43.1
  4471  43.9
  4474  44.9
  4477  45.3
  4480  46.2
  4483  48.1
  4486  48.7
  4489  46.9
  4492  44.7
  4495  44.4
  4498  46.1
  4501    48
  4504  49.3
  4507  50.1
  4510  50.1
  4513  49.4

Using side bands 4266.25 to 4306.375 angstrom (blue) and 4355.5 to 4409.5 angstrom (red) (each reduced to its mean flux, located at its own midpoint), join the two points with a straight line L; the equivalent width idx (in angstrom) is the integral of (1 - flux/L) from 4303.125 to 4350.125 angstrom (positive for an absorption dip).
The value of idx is -1.60 angstrom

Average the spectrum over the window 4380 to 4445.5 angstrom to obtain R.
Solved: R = 40.2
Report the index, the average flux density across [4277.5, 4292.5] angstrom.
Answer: 33.5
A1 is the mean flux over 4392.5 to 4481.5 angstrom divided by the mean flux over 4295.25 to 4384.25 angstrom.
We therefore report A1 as 1.18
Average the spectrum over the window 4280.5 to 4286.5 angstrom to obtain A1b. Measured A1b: 34.9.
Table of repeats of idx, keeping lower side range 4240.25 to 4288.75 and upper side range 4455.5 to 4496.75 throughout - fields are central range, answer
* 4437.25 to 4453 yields -0.6 angstrom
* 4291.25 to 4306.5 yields 3.2 angstrom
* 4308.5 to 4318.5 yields 1.2 angstrom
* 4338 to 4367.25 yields -0.7 angstrom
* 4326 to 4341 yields -0.4 angstrom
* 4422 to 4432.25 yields -0.1 angstrom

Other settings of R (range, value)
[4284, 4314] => 29.3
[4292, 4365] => 35.3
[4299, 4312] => 27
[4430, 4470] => 43.5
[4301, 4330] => 32.5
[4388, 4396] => 37.3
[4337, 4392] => 38.1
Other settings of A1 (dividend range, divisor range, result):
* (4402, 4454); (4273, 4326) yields 1.33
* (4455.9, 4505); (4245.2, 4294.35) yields 1.35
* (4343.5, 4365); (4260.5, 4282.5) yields 1.17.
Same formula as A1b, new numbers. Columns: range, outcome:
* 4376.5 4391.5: 34.6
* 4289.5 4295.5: 30.8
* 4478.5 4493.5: 46.9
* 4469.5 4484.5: 45.7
